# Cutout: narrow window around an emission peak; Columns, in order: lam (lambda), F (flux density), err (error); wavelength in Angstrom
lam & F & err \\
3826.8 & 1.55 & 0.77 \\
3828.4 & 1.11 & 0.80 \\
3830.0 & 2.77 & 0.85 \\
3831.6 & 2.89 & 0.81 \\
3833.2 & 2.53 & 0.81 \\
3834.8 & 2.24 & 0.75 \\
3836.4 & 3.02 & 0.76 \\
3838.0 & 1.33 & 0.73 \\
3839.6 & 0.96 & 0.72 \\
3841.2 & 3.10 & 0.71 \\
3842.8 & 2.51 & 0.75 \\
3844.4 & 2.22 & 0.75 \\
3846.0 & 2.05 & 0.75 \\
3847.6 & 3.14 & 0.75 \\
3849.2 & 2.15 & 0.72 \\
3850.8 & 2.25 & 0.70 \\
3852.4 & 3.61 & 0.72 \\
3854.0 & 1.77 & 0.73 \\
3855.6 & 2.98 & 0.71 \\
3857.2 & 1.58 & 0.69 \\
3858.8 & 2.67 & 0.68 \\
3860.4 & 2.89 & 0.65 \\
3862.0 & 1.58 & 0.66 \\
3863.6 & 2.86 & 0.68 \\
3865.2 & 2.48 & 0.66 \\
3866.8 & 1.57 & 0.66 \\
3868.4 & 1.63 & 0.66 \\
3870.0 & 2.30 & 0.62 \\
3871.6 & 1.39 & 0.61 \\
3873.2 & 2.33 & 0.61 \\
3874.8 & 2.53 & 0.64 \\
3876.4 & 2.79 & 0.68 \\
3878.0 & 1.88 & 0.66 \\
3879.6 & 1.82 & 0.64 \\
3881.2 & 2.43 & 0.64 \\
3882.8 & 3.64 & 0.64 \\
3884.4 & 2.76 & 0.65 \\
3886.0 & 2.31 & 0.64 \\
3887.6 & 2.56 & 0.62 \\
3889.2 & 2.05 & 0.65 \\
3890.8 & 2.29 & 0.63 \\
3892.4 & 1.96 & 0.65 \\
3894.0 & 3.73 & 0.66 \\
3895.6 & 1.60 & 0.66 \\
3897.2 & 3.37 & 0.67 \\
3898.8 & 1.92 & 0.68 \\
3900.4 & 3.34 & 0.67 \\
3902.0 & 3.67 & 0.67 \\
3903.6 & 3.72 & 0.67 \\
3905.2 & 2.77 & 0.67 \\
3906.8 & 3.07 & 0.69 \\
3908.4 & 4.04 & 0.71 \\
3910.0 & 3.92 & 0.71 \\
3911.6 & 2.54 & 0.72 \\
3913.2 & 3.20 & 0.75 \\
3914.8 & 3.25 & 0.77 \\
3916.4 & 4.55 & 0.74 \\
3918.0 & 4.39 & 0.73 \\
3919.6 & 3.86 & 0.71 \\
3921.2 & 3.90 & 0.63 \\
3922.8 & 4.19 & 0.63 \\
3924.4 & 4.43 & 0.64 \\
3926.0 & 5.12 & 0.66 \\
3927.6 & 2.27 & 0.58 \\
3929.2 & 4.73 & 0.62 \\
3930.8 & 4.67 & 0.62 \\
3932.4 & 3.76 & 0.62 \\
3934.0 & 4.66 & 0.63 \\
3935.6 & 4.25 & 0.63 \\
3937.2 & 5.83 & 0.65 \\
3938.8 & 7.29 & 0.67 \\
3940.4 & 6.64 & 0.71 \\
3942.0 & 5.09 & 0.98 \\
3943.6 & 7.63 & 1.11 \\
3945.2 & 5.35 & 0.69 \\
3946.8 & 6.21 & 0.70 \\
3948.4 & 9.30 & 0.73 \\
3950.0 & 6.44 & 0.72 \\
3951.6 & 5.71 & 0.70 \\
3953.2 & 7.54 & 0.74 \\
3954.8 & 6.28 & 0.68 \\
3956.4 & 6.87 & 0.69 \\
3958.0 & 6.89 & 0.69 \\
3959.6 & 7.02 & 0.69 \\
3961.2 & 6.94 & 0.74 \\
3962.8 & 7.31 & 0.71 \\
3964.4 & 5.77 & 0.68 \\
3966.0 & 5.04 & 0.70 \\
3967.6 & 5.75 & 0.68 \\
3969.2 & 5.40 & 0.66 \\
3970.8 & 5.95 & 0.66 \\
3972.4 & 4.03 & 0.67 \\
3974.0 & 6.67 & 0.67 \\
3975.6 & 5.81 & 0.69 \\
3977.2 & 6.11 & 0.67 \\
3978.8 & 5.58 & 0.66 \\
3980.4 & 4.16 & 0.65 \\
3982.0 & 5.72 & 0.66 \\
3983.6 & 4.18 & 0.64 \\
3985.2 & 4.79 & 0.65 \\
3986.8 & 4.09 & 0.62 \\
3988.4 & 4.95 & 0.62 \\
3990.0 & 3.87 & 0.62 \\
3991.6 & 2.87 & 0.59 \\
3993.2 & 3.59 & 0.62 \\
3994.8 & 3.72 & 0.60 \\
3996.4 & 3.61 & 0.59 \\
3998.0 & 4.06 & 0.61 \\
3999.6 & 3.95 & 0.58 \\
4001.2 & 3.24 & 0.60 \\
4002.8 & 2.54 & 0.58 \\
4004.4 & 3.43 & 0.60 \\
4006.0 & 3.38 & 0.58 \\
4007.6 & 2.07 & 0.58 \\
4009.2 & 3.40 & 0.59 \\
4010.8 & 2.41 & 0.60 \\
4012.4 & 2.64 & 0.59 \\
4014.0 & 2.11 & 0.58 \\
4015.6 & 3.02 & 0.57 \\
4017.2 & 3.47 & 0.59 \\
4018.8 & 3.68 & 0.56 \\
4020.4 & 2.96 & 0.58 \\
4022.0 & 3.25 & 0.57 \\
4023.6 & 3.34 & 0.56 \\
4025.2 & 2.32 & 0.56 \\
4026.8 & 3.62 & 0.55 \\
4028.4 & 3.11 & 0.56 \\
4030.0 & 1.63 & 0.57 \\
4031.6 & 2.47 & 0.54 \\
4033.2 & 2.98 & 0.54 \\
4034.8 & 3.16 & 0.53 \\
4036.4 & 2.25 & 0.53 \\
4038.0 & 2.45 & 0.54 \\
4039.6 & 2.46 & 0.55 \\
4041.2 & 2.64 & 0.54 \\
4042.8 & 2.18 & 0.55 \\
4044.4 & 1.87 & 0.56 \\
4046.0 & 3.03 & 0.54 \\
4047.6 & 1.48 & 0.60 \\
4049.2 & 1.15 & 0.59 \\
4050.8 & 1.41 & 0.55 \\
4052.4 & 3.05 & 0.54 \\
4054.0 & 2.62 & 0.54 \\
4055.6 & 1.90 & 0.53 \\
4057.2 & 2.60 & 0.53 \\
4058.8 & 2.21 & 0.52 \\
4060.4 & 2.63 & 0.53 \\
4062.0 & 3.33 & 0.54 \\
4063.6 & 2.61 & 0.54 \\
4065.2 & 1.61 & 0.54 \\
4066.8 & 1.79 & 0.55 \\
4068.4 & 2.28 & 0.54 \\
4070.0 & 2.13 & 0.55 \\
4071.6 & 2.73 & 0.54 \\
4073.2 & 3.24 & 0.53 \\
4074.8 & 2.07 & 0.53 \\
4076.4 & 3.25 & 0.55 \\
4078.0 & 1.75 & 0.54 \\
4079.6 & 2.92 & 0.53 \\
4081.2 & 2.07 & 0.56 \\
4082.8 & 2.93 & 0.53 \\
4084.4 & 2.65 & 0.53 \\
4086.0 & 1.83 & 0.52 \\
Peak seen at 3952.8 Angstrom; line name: C IV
